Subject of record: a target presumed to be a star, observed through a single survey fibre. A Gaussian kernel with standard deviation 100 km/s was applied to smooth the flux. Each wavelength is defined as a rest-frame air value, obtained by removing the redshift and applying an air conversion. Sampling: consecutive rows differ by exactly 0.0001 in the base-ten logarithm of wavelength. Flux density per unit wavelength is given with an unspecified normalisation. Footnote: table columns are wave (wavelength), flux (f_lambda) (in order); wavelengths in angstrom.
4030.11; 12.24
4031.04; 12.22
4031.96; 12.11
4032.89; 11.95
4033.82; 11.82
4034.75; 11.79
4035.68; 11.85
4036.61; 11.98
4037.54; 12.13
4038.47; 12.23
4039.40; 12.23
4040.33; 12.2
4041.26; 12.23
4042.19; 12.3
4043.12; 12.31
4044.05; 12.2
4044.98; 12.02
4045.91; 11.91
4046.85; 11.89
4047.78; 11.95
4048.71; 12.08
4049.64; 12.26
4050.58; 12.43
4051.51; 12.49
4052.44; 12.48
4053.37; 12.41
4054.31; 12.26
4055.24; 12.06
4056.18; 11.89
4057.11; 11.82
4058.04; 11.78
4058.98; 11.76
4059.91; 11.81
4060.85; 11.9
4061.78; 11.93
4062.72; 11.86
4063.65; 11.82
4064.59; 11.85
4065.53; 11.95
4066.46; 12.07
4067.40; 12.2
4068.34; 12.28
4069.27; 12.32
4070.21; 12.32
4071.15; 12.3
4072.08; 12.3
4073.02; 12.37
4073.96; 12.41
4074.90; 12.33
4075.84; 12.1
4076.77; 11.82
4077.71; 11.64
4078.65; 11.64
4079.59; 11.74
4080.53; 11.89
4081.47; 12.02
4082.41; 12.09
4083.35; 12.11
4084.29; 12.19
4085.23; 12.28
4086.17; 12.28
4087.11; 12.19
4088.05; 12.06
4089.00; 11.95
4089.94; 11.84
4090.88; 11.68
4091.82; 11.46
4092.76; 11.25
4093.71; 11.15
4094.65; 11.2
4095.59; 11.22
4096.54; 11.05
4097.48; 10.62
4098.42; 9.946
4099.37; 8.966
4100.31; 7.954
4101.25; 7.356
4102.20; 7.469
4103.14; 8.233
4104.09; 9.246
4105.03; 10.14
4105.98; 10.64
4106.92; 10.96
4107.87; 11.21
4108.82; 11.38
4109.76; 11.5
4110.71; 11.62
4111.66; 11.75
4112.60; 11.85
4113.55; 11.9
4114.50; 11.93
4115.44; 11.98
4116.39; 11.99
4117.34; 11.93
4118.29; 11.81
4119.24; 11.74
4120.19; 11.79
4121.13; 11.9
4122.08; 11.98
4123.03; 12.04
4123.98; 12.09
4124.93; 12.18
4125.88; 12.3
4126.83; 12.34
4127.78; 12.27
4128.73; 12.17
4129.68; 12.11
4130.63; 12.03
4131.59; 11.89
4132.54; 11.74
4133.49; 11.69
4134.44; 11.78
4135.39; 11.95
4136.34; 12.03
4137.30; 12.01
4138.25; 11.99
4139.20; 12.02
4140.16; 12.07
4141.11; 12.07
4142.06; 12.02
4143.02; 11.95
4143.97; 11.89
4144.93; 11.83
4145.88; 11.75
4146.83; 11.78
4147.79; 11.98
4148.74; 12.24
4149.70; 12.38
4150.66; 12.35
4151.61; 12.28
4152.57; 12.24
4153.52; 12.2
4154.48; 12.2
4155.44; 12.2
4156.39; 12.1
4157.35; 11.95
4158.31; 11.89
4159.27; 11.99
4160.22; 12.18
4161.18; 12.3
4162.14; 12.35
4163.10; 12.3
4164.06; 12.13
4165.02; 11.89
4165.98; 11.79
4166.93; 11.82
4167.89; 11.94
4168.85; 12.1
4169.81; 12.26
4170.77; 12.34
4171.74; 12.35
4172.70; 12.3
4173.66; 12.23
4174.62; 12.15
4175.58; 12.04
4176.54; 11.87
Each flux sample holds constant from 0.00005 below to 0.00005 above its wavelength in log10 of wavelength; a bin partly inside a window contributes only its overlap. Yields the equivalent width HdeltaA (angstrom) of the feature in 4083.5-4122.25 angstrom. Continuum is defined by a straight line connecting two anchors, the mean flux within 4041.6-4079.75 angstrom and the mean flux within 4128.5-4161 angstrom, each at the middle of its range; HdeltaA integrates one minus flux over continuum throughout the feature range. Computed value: 3.2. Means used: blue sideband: 12.1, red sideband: 12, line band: 11.1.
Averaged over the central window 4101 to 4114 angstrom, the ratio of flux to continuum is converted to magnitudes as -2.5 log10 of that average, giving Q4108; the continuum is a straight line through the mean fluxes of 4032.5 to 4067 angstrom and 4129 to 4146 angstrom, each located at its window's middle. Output 0.15 mag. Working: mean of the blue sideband 12.1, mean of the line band 10.4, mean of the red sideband 11.9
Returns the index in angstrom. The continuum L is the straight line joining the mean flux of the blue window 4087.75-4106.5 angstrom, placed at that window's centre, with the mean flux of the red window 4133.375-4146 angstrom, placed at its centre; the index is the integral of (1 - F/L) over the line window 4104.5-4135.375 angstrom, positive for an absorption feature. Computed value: -1.7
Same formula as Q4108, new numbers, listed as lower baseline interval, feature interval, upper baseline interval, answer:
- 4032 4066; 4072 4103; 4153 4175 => 0.078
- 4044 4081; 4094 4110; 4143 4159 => 0.210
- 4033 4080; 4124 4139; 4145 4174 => 0.007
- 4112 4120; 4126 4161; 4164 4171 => -0.008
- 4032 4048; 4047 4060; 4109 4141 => -0.007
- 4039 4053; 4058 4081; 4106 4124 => 0.002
